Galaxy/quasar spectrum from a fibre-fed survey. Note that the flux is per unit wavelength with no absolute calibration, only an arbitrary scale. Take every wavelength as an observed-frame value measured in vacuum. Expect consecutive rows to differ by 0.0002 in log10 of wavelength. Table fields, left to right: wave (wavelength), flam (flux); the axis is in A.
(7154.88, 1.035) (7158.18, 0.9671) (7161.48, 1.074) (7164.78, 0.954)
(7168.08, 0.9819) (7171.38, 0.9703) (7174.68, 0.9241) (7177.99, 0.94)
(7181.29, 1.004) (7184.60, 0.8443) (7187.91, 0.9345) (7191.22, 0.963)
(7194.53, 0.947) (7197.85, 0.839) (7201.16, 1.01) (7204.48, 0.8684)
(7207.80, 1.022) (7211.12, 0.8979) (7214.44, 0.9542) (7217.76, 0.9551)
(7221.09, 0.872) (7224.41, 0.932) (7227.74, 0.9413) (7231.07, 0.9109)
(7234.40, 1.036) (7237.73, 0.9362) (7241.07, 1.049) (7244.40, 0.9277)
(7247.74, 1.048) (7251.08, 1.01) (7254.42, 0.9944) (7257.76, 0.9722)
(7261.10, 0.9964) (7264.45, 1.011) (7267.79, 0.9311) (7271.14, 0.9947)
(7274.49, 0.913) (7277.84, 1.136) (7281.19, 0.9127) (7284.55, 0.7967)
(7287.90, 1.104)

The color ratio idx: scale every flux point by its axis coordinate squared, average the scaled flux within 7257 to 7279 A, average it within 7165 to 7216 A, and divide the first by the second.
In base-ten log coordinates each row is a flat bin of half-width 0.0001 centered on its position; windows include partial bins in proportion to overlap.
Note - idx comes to 1.08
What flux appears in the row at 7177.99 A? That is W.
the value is 0.94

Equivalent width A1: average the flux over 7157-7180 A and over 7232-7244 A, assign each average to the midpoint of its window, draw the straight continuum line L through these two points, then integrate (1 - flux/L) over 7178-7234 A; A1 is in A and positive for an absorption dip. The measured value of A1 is 2.9 A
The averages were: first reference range 0.974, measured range 0.934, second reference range 0.993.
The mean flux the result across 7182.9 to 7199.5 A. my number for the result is 0.906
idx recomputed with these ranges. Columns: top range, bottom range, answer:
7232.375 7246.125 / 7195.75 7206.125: 1.10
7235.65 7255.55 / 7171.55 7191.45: 1.08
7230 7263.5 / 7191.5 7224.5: 1.07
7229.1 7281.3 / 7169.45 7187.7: 1.08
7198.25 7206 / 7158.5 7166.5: 0.93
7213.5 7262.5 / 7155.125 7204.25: 1.03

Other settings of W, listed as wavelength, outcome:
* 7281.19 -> 0.9127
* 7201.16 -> 1.01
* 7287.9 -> 1.104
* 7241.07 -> 1.049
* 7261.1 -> 0.9964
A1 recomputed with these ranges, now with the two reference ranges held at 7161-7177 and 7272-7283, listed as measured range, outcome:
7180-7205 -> 1.2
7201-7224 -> 1.0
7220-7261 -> 0.4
